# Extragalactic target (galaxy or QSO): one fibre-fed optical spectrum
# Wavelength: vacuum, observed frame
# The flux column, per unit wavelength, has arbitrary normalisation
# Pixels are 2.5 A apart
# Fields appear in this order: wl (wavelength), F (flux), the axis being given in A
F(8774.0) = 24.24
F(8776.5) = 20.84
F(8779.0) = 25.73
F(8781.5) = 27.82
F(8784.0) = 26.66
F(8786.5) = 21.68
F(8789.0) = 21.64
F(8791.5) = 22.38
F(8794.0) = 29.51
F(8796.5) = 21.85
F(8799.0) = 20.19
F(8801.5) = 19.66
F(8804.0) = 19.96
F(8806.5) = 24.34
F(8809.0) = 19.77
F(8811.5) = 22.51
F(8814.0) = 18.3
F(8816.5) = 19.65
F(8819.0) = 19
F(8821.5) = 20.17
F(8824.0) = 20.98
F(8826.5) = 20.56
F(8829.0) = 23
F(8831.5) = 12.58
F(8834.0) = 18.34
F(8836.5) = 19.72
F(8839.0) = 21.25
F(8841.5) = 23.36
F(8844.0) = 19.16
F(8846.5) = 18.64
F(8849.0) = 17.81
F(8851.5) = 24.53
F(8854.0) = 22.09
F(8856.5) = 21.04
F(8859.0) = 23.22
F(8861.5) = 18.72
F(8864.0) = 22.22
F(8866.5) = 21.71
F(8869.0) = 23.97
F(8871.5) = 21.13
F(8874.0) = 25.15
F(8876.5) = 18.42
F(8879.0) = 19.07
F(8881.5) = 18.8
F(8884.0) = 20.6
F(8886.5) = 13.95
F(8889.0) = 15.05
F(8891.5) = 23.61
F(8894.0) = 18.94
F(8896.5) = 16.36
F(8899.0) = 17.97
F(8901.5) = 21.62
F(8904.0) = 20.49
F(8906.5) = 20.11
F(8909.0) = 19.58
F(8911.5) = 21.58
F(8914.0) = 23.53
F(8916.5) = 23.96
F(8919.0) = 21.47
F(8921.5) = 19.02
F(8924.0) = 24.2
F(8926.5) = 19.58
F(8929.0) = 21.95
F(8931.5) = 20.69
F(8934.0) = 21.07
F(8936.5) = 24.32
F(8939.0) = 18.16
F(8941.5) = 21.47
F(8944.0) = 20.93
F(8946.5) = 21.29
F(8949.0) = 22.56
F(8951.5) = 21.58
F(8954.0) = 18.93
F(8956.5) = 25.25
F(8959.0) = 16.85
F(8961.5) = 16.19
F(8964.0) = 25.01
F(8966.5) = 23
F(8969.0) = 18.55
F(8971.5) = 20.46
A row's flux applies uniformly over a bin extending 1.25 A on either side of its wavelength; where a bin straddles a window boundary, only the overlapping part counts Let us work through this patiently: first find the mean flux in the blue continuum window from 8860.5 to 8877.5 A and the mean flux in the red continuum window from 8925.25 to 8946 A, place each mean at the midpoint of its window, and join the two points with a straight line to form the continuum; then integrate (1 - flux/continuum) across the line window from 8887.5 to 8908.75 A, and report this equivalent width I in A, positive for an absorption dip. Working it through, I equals 2.2 A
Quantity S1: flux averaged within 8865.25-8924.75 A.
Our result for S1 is 20.4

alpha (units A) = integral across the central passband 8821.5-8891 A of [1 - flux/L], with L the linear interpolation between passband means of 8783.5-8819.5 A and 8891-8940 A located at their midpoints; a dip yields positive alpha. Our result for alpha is 3.64 A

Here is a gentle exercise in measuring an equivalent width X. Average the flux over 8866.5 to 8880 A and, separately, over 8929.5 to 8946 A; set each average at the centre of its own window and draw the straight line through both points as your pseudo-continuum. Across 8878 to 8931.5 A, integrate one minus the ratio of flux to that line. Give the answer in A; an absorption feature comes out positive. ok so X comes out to 3.23 A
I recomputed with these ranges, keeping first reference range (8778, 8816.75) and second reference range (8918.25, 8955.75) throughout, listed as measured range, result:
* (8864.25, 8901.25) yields 3.4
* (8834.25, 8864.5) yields 1.7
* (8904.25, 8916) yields 0.1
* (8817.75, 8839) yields 2.8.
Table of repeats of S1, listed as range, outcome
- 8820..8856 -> 20.2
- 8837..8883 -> 21.1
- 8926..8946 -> 21.1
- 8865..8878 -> 22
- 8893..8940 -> 20.8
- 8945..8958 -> 21.8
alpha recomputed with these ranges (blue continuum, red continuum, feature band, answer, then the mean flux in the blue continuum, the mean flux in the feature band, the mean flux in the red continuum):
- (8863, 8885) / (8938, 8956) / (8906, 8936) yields -0.7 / 21.2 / 21.5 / 20.9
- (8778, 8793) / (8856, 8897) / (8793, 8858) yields 5.3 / 24.4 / 20.7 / 20.2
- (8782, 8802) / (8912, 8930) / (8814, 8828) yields 1.8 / 23.3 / 20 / 21.9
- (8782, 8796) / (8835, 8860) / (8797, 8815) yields 2.1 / 24.4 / 20.8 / 21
